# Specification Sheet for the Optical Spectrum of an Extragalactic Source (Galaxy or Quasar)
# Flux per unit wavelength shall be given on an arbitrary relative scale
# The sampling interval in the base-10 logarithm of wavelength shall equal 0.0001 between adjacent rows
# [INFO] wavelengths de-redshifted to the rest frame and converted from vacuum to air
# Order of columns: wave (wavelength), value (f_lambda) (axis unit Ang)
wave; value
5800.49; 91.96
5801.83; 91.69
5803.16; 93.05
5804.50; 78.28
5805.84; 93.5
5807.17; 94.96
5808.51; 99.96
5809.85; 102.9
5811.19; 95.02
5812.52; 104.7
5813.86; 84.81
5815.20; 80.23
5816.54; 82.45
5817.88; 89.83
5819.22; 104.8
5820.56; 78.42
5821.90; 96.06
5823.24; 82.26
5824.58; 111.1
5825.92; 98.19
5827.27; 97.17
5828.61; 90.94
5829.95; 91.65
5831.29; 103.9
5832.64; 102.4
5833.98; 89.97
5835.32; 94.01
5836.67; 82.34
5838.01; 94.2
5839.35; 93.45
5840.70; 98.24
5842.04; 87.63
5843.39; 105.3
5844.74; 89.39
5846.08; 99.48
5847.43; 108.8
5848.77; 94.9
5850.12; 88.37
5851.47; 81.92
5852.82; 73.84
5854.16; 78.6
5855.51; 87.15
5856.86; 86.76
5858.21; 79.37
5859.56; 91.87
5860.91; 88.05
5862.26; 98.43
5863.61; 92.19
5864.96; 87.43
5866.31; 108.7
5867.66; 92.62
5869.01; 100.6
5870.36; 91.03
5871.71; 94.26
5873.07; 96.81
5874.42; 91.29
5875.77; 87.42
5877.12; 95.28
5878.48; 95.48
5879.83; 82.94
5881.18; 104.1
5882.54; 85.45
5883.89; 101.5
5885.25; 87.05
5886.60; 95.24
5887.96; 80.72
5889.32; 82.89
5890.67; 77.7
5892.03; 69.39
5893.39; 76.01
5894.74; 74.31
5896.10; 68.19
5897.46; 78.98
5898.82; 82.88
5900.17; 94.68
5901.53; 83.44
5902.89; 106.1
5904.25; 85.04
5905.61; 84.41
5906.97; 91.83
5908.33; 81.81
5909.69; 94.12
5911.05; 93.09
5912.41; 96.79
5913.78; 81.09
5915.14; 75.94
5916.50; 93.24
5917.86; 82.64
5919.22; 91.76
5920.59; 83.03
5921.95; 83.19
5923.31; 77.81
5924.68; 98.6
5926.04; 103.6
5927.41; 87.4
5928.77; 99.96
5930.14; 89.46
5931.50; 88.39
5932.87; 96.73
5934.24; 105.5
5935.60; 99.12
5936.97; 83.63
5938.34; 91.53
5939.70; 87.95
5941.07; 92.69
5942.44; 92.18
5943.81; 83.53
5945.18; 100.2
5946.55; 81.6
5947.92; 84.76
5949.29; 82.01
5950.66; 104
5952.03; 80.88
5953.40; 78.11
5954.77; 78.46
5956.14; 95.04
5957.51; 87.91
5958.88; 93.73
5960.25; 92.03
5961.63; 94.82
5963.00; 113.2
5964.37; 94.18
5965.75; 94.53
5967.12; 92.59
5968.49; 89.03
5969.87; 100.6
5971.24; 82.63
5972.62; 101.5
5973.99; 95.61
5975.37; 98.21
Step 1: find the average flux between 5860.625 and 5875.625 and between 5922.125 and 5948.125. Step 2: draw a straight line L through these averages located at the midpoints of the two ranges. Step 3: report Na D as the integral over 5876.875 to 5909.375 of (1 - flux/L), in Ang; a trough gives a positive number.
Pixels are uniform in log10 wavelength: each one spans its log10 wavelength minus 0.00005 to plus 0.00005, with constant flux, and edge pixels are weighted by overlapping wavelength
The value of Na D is 2.6 Ang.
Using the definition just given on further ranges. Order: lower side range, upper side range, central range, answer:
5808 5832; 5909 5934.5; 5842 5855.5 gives 0.3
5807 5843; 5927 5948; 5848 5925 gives 4.0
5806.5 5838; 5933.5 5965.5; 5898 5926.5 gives 1.0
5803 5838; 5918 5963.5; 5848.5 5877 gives 0.7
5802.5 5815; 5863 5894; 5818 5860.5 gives 0.0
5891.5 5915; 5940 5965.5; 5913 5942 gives -0.9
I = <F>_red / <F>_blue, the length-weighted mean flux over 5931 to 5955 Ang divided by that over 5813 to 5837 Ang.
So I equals 1.0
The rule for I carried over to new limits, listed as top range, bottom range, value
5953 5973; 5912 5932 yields 1.04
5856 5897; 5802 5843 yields 0.95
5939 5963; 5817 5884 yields 0.96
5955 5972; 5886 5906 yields 1.14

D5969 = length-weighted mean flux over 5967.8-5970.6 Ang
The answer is 94.7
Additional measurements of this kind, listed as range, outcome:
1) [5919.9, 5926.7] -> 89.2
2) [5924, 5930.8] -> 95.8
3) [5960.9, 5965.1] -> 100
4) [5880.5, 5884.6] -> 96.9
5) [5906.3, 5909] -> 86.8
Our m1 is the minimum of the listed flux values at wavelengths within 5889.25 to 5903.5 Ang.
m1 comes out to 68.19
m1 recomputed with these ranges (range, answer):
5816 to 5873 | 73.84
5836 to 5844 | 82.34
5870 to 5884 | 82.94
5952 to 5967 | 78.11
